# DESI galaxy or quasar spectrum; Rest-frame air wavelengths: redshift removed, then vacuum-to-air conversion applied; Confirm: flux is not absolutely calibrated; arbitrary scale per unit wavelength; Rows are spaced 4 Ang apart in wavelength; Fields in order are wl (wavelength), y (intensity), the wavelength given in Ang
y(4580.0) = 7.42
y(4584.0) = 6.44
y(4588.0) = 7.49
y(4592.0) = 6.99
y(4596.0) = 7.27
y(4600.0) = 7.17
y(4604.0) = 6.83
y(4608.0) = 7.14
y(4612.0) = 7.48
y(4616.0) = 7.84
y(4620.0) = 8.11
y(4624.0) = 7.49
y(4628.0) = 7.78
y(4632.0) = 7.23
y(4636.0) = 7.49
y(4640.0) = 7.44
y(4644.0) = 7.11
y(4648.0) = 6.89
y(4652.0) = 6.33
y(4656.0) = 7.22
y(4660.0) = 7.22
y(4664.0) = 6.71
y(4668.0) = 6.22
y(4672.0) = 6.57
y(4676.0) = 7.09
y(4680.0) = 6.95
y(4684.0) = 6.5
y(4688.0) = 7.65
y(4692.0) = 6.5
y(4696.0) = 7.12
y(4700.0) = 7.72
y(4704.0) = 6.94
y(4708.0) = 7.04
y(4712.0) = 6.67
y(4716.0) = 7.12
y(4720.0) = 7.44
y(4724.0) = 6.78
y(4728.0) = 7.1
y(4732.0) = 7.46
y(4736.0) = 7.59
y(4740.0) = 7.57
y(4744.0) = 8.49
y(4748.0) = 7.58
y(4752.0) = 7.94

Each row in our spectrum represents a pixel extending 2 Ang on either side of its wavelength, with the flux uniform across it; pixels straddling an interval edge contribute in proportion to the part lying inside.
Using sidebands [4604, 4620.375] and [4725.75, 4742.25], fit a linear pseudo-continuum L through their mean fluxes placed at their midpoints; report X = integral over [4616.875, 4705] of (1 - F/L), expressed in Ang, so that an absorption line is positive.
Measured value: 4.2 Ang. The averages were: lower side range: 7.5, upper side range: 7.44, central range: 7.11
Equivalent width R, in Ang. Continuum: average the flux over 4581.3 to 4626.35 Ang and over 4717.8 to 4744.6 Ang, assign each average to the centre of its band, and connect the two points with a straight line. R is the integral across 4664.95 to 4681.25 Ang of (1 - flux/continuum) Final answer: 1.5 Ang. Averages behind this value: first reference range 7.3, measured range 6.7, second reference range 7.44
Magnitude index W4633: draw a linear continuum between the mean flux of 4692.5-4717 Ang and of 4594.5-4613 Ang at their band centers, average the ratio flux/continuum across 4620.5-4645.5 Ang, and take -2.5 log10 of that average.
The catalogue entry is -0.05 mag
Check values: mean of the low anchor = 7.16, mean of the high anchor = 7.06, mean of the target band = 7.47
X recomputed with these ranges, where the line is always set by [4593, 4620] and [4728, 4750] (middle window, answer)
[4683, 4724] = 2.80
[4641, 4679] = 3.24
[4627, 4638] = -0.10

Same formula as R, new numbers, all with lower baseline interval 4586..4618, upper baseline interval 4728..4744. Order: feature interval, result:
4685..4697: 0.73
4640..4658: 1.08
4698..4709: 0.40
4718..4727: 0.55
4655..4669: 1.06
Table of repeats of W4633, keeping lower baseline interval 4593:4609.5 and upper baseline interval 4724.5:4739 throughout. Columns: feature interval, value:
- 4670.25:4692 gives 0.05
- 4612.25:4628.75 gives -0.09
